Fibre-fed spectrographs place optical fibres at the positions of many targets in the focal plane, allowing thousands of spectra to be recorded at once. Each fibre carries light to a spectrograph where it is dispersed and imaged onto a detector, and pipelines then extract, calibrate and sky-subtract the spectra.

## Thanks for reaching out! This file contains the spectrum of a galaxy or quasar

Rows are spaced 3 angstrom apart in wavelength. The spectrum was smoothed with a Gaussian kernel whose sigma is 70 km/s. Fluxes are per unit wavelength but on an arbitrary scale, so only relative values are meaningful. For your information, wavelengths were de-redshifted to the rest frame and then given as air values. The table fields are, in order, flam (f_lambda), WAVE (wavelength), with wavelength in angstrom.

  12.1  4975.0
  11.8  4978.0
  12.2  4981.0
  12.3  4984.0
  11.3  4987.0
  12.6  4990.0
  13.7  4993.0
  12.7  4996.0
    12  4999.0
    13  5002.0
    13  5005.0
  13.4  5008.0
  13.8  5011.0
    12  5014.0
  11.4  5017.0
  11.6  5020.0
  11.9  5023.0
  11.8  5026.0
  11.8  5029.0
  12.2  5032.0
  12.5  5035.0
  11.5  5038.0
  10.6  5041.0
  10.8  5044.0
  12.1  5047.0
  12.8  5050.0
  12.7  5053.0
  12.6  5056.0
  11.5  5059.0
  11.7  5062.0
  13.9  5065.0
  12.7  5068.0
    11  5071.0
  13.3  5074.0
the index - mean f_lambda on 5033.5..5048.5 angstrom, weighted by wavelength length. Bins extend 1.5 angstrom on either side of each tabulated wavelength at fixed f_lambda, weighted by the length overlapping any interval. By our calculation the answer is 11.5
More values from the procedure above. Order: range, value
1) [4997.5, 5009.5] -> 12.8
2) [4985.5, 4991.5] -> 12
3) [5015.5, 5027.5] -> 11.7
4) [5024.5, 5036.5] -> 12.1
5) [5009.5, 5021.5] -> 12.2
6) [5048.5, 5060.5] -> 12.4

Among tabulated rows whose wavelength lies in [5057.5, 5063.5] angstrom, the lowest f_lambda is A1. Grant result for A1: 11.5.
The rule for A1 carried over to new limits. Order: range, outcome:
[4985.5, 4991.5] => 11.3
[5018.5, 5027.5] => 11.6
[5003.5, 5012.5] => 13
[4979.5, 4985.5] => 12.2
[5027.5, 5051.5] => 10.6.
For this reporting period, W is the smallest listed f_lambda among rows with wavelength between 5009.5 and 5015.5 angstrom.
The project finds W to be 12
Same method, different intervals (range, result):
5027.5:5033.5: 11.8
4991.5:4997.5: 12.7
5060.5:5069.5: 11.7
